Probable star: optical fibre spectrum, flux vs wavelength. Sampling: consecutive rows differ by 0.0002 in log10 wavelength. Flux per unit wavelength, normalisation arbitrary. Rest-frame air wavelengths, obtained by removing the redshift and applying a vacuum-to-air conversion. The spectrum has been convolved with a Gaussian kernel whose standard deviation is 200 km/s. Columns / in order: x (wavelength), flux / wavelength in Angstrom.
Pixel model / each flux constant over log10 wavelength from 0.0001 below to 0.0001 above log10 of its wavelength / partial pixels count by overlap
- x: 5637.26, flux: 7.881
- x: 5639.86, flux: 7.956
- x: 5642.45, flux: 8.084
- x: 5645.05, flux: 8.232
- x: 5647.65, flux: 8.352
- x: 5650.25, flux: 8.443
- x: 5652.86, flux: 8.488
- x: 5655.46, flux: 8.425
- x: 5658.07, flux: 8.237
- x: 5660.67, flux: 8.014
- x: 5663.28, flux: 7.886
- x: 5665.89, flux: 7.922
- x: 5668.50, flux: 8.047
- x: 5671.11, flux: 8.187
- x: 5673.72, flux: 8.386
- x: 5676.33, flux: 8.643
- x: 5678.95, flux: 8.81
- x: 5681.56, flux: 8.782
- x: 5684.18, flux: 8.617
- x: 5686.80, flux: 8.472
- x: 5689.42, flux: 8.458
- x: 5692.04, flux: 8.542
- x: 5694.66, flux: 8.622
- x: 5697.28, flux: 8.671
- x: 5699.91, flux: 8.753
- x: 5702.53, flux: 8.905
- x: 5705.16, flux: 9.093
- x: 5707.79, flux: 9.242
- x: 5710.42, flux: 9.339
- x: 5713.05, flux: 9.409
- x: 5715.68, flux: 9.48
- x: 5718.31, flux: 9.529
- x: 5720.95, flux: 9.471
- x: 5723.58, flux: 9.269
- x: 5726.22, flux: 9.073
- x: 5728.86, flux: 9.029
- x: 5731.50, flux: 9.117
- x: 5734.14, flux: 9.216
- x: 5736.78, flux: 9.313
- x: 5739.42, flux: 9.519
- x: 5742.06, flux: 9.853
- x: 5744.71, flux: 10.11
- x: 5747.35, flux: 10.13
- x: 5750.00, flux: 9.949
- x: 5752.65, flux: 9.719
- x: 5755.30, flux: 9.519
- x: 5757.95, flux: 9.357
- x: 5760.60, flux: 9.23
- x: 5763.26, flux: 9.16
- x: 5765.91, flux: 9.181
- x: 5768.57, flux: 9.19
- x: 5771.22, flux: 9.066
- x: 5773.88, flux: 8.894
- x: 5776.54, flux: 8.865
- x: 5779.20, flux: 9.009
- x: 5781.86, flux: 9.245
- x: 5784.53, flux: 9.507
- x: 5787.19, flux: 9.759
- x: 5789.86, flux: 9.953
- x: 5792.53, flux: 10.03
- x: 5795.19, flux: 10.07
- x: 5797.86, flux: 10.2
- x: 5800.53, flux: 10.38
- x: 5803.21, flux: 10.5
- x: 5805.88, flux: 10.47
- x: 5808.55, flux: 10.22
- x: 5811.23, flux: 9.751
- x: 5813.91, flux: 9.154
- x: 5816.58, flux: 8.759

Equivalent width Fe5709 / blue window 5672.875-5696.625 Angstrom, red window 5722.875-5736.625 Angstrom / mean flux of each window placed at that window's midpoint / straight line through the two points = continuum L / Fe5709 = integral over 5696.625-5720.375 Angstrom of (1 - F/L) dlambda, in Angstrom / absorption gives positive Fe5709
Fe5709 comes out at -0.78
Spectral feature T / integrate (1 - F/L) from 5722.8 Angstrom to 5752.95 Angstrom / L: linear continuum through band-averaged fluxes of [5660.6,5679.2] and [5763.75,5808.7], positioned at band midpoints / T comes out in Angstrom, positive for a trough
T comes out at -1.5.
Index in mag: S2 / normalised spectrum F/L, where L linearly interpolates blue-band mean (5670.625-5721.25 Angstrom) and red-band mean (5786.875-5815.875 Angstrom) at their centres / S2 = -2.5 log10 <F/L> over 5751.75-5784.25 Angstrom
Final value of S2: 0.05 mag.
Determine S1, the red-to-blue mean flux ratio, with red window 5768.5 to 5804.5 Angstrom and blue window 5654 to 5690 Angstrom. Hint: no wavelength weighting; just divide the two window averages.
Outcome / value 1.2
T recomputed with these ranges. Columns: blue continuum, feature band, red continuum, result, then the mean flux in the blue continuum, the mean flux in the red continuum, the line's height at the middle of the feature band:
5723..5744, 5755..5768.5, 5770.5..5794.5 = 0.1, 9.32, 9.4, 9.36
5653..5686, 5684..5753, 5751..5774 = -3.0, 8.34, 9.29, 8.84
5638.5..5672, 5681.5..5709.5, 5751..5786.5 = -0.6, 8.17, 9.24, 8.55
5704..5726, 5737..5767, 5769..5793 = -0.8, 9.34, 9.34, 9.34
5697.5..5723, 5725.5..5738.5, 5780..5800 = 0.3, 9.22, 9.82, 9.39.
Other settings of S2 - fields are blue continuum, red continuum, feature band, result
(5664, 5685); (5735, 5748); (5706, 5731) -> -0.002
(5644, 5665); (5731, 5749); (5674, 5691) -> 0.011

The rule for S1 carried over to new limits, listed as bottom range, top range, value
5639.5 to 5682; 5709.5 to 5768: 1.14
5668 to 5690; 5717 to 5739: 1.09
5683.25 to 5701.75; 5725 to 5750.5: 1.11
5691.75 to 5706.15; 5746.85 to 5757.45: 1.11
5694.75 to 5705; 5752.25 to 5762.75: 1.07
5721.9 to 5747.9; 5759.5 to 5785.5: 0.97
